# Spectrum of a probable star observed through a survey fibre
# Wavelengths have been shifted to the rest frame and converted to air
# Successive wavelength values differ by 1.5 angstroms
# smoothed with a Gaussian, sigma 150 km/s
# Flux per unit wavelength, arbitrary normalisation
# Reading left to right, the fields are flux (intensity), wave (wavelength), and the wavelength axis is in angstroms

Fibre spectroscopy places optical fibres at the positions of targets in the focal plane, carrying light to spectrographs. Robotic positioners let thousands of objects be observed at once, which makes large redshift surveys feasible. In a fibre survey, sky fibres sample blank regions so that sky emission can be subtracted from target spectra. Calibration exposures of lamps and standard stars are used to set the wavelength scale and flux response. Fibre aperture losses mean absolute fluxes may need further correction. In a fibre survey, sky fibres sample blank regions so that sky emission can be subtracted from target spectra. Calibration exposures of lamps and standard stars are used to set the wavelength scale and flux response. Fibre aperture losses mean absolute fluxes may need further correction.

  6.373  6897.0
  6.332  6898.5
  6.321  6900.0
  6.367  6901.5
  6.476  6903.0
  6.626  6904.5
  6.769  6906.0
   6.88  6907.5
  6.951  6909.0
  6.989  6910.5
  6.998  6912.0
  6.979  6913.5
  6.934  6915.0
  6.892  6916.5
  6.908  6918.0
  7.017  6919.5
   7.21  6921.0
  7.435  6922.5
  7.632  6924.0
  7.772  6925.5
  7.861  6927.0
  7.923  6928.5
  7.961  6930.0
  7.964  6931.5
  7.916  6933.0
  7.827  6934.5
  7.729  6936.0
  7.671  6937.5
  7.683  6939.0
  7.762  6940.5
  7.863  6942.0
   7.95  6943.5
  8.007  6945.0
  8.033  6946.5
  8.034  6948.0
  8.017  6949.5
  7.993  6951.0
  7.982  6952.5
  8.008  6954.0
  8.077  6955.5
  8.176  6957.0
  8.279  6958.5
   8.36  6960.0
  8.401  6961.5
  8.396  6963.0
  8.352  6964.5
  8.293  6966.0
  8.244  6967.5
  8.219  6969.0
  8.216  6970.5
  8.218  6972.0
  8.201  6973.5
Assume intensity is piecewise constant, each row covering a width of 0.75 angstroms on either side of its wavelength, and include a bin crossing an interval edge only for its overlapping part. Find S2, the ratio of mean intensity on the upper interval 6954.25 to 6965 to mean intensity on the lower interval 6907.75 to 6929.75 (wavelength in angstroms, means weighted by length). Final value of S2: 1.1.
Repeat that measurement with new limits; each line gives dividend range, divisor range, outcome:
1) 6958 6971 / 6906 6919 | 1.20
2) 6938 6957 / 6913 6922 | 1.14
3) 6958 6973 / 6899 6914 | 1.23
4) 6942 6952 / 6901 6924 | 1.15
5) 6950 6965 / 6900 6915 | 1.21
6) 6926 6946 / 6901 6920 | 1.15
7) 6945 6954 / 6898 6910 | 1.21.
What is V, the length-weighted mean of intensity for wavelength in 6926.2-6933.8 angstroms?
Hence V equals 7.92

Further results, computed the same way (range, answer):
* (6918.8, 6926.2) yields 7.41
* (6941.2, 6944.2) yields 7.9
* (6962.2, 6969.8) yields 8.3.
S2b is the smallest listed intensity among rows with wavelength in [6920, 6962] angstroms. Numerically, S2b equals 7.21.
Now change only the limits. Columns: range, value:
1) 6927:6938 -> 7.671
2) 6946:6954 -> 7.982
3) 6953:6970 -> 8.008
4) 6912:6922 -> 6.892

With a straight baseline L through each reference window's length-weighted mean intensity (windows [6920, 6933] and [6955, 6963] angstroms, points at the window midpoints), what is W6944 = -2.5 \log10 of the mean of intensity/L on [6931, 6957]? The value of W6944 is 0.01 mag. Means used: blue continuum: 7.72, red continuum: 8.28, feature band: 7.92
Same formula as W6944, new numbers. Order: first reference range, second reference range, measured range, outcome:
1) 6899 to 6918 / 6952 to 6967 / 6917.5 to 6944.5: -0.039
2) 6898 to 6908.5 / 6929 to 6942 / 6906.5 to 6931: -0.016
